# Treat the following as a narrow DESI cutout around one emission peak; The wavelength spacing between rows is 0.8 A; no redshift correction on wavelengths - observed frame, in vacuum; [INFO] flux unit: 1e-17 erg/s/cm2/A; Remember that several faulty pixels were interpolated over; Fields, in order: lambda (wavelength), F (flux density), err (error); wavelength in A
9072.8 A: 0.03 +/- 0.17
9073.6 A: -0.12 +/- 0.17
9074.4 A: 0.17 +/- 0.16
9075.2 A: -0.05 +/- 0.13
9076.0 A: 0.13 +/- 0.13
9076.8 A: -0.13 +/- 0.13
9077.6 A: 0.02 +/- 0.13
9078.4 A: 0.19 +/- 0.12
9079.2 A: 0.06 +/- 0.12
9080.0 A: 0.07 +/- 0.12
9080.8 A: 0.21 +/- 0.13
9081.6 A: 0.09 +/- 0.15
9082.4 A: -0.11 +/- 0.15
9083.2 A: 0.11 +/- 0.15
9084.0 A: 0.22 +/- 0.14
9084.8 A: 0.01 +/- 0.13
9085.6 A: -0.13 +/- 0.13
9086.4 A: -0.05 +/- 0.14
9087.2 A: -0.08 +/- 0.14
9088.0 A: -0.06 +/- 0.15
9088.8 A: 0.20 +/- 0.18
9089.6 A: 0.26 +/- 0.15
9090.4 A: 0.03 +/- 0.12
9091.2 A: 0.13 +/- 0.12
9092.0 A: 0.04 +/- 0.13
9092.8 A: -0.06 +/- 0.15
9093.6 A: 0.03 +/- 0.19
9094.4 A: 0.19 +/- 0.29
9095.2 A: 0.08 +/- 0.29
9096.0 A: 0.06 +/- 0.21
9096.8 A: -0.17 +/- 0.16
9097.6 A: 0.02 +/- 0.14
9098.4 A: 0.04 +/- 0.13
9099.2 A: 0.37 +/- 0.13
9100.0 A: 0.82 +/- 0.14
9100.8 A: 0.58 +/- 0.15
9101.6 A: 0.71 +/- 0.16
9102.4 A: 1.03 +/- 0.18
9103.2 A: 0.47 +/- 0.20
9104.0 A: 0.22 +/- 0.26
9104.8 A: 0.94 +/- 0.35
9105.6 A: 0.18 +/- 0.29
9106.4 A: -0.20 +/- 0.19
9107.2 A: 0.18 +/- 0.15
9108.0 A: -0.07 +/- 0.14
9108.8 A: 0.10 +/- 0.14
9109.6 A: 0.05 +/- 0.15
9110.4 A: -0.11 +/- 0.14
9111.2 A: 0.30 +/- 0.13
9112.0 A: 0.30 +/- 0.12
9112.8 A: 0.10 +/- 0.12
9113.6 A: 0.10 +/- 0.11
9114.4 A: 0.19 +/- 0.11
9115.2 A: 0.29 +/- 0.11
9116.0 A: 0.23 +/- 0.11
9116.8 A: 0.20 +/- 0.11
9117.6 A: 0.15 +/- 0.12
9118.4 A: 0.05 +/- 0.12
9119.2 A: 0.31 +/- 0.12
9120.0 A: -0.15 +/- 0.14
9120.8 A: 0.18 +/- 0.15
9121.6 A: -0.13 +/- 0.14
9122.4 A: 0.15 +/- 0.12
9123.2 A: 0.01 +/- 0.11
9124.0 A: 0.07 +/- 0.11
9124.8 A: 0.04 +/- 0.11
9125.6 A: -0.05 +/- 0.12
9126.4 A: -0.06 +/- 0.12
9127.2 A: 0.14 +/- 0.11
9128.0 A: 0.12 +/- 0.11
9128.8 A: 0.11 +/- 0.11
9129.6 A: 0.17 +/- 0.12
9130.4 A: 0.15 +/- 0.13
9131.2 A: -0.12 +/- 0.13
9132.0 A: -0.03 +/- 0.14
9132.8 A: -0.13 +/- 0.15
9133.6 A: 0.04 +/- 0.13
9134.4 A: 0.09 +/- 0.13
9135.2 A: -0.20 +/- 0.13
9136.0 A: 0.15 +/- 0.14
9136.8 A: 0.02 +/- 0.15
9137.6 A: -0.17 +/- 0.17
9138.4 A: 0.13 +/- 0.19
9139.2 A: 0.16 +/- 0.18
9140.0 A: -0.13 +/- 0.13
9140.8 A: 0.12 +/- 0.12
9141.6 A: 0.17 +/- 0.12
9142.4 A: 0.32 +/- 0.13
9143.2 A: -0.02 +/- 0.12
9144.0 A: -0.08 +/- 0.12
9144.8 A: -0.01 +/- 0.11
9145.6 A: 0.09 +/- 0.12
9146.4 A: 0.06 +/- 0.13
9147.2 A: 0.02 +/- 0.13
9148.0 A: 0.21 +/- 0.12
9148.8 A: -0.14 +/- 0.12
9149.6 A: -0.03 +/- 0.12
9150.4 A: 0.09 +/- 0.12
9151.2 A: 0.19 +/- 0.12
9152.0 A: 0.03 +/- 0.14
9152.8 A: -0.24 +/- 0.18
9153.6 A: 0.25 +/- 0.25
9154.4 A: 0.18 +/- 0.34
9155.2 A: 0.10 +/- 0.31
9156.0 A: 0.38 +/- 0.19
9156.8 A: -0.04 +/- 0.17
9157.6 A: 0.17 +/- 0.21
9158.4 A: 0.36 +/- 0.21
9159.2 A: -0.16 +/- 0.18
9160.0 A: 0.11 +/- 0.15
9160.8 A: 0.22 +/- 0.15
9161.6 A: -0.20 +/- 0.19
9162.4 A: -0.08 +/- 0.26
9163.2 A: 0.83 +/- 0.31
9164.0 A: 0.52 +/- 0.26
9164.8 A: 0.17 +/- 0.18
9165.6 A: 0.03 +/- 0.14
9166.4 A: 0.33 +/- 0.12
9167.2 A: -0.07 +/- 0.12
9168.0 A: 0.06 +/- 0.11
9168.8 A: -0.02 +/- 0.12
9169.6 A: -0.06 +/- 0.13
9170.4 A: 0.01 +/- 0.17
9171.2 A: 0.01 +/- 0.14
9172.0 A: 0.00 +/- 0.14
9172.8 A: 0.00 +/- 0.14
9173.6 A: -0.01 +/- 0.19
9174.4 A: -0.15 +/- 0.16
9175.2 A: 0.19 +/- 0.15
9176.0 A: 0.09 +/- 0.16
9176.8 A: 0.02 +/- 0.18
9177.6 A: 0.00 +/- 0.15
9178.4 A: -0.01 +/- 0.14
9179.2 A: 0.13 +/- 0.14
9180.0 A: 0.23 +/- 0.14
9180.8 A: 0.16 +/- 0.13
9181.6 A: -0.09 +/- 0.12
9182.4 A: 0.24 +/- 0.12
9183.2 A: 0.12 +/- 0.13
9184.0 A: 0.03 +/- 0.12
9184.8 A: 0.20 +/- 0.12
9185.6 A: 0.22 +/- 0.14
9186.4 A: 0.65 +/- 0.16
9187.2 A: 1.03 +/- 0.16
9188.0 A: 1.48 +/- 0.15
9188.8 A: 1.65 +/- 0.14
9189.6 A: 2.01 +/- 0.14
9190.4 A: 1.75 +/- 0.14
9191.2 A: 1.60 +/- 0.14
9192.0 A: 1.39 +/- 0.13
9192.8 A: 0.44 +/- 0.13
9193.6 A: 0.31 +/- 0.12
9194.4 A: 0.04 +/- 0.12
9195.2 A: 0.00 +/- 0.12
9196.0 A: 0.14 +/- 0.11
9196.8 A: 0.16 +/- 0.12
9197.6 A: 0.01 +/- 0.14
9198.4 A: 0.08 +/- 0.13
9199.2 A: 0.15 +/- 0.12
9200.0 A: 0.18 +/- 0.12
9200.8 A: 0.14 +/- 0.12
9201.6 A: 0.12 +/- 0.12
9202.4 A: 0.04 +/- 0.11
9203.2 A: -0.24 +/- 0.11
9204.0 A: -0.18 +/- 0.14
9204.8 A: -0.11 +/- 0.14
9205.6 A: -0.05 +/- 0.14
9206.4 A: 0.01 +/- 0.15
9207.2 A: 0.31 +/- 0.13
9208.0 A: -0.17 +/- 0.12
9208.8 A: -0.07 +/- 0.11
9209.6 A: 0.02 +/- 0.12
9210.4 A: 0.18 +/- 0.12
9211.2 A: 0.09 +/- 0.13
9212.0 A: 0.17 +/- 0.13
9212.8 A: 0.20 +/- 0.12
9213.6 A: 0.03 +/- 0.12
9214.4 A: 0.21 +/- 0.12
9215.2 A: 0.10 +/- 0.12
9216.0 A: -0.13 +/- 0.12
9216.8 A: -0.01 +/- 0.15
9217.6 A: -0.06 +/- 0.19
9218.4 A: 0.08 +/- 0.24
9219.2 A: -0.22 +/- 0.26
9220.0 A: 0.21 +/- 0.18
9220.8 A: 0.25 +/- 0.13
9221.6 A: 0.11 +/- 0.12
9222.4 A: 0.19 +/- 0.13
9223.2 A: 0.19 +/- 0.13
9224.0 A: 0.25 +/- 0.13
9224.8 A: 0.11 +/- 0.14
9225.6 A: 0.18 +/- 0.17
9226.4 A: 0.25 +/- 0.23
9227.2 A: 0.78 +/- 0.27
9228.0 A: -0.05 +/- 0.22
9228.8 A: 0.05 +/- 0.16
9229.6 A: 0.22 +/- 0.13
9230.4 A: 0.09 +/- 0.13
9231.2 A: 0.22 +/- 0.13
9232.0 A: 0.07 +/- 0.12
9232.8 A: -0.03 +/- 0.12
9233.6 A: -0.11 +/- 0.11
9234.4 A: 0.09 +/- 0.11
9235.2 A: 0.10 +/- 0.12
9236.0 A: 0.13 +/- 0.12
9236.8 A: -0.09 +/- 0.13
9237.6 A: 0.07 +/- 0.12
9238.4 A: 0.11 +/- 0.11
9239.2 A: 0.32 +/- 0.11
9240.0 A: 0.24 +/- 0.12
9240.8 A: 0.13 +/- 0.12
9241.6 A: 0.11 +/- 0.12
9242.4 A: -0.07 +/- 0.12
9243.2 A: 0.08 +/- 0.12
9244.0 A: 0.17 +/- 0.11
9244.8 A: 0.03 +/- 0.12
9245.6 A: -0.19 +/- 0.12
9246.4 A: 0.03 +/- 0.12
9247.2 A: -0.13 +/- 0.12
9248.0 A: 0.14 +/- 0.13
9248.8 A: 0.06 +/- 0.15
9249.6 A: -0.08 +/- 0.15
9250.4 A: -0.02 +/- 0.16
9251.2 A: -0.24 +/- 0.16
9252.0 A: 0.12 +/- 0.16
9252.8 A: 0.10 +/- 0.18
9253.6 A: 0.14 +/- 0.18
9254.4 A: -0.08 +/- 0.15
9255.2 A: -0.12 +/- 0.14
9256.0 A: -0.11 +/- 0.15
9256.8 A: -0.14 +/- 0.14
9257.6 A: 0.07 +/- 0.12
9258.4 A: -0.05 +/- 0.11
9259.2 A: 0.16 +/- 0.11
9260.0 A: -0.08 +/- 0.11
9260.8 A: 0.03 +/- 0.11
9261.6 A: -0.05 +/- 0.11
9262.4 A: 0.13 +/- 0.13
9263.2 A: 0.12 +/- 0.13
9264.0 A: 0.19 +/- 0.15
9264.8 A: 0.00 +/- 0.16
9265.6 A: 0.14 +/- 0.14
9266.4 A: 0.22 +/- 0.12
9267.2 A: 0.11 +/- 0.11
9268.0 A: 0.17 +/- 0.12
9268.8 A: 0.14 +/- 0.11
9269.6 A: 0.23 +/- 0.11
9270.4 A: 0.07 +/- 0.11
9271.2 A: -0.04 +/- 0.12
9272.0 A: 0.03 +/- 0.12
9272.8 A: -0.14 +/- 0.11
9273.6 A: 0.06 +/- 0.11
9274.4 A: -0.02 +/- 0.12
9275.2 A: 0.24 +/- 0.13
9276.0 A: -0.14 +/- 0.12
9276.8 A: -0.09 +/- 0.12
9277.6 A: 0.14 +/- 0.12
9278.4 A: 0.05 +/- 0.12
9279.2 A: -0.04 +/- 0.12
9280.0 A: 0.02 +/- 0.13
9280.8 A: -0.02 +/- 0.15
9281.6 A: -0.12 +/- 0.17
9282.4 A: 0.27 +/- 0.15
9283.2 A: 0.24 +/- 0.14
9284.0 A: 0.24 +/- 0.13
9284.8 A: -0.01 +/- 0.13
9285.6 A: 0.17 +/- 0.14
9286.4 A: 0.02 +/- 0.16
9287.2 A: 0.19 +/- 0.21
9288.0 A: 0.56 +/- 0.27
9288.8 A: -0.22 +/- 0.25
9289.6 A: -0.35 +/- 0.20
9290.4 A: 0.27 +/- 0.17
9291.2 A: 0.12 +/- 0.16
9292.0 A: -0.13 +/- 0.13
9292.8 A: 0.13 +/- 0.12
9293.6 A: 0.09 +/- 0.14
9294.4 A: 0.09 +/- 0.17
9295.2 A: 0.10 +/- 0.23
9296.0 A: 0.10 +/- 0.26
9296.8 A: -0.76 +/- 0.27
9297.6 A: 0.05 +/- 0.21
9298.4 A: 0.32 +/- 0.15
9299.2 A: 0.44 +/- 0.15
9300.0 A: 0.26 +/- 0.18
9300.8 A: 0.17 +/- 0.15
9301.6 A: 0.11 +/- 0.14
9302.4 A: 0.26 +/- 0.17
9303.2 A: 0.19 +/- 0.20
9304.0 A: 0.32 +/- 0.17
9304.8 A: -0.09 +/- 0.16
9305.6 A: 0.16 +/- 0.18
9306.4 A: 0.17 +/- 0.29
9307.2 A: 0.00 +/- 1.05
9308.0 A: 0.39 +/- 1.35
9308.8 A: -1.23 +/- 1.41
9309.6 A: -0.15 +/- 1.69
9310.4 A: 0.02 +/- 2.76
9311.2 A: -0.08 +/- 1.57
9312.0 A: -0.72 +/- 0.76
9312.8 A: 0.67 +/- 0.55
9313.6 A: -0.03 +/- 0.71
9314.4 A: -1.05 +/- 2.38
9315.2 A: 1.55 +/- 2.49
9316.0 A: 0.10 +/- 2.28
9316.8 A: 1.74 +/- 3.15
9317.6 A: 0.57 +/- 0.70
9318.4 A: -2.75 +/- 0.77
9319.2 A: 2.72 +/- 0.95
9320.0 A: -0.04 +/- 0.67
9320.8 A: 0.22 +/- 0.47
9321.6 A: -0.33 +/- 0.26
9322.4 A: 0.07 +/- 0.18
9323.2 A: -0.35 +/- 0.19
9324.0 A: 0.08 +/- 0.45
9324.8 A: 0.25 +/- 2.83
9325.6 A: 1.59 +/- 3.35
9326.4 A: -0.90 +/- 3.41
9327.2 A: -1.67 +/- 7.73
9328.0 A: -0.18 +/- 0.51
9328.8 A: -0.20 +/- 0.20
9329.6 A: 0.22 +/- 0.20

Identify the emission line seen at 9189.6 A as [O III] 5007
